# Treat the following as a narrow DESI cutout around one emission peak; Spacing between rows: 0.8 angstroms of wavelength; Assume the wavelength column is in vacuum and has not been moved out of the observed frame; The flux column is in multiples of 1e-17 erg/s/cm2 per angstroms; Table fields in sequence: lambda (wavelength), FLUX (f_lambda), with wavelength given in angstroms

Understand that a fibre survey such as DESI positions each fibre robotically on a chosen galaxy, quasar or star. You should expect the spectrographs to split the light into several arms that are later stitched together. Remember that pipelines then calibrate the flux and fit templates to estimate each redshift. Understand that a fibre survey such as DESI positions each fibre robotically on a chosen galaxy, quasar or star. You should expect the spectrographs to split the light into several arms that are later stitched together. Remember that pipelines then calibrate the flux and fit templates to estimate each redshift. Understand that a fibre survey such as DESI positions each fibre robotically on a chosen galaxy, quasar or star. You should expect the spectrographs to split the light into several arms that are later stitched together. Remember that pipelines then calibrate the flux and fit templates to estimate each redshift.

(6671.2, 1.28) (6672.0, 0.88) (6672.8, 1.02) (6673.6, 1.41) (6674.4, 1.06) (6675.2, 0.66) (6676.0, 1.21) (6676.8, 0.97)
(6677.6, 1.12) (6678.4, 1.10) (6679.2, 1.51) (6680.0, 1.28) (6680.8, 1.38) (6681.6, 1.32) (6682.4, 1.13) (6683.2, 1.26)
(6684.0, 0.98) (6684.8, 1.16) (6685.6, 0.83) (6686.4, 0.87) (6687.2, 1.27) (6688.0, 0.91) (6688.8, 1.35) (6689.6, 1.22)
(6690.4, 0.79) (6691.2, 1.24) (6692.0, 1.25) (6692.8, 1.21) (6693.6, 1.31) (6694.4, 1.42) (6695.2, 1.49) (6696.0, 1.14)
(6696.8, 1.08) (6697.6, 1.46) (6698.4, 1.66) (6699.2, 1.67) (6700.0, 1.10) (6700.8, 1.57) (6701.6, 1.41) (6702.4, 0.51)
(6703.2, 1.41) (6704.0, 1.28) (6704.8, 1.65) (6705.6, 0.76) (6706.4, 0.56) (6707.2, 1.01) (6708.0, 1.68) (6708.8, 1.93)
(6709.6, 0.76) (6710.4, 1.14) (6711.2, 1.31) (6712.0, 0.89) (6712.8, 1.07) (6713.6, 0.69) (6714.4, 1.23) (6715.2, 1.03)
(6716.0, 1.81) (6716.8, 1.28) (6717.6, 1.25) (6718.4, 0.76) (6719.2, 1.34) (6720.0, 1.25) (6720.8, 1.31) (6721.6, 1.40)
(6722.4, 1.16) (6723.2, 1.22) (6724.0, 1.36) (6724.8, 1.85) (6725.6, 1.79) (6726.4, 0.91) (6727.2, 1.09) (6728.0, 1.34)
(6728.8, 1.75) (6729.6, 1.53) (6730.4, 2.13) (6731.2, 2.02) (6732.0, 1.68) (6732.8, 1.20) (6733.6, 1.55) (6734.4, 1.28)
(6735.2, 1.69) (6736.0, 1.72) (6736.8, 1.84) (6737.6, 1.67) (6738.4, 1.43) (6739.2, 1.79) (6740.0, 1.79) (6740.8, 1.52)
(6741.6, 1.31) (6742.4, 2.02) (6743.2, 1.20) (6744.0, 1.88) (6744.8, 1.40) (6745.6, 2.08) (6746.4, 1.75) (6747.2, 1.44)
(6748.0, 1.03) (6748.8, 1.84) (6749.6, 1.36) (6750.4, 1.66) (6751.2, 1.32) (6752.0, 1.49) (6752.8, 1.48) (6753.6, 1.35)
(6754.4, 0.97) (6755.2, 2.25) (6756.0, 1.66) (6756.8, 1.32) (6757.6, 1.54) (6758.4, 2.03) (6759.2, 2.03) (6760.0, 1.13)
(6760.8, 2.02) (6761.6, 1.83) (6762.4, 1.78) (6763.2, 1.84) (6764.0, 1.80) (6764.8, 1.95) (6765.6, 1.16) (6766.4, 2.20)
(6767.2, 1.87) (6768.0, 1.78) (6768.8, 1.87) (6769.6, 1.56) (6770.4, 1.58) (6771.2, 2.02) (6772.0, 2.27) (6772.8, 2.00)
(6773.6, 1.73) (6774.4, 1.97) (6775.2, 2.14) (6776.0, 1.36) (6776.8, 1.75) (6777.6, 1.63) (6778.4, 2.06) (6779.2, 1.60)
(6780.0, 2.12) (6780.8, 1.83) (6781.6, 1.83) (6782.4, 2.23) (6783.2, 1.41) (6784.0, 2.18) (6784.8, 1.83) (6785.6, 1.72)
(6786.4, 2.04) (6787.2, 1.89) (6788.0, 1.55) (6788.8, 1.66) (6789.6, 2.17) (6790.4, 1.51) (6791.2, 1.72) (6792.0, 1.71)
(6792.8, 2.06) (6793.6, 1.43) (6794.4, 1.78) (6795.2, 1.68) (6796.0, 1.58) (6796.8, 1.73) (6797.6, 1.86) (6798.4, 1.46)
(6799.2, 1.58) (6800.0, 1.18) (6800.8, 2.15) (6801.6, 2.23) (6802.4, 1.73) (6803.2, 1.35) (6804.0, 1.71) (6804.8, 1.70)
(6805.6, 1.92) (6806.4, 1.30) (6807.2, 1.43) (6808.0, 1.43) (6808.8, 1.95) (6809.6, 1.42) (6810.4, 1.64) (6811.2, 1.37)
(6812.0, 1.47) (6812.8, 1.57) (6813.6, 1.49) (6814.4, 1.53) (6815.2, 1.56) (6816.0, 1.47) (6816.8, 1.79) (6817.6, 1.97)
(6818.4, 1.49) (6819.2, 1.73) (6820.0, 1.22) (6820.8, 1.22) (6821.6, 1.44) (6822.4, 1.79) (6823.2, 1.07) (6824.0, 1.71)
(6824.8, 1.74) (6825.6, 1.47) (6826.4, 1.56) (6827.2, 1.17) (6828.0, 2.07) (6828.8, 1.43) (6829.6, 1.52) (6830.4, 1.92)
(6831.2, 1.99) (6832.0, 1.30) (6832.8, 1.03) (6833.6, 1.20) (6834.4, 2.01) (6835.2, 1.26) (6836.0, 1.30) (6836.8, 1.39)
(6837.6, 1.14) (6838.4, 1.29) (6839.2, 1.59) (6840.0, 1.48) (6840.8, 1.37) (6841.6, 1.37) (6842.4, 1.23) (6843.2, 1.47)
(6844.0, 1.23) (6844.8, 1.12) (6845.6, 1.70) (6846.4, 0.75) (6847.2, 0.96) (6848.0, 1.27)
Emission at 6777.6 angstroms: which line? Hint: Mg II 2798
